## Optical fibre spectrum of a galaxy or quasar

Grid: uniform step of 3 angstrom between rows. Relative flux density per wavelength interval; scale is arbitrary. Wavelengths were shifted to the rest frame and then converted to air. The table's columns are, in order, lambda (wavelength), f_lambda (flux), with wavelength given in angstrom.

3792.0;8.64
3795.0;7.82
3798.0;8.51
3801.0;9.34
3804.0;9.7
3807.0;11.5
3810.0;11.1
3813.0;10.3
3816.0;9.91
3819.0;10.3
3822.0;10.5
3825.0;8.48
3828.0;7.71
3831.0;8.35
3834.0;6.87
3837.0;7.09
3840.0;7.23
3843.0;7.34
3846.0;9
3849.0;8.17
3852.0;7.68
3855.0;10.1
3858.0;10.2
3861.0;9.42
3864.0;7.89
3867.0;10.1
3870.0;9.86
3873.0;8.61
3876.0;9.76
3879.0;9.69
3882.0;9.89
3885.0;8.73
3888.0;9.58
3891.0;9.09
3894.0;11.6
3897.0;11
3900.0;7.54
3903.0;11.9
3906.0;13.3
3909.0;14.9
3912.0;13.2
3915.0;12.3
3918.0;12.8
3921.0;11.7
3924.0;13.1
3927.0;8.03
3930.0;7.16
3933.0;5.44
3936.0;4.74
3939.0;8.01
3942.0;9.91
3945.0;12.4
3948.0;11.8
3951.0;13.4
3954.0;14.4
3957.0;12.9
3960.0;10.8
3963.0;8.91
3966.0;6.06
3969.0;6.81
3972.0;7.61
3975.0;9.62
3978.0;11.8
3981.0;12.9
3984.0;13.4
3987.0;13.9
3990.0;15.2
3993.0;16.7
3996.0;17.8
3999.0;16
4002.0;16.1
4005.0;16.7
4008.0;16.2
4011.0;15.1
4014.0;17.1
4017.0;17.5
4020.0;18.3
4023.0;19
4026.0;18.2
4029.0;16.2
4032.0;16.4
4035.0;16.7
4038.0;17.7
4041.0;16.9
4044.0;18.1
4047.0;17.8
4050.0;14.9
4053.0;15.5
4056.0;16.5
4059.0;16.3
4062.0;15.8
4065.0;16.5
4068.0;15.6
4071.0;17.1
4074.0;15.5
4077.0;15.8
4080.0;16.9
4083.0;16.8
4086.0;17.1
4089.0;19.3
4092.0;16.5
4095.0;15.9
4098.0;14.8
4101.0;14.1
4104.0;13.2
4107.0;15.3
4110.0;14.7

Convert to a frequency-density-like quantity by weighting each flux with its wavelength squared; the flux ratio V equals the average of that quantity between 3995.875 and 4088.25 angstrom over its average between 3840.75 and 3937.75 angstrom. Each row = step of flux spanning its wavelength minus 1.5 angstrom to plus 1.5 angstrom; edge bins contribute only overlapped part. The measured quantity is 1.8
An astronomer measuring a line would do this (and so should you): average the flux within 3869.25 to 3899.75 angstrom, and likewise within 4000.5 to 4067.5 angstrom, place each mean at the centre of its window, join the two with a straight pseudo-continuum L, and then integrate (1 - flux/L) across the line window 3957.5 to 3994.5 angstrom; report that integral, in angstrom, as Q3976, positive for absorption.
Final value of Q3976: 7.68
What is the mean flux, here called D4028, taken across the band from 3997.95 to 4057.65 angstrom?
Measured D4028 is 16.8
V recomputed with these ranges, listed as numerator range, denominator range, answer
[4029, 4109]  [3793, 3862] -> 2.05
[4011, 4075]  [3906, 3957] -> 1.62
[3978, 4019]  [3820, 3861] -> 2.01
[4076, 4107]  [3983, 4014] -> 1.06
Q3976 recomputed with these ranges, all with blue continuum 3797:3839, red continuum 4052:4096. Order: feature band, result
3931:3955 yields 5.6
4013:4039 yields -4.0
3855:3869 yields 1.3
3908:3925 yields -1.3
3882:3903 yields 2.9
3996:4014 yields -2.1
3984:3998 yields -1.5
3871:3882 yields 1.5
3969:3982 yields 3.6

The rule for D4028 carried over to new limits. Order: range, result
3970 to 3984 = 10.7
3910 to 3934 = 10.7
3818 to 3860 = 8.49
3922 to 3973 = 9.54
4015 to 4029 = 18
